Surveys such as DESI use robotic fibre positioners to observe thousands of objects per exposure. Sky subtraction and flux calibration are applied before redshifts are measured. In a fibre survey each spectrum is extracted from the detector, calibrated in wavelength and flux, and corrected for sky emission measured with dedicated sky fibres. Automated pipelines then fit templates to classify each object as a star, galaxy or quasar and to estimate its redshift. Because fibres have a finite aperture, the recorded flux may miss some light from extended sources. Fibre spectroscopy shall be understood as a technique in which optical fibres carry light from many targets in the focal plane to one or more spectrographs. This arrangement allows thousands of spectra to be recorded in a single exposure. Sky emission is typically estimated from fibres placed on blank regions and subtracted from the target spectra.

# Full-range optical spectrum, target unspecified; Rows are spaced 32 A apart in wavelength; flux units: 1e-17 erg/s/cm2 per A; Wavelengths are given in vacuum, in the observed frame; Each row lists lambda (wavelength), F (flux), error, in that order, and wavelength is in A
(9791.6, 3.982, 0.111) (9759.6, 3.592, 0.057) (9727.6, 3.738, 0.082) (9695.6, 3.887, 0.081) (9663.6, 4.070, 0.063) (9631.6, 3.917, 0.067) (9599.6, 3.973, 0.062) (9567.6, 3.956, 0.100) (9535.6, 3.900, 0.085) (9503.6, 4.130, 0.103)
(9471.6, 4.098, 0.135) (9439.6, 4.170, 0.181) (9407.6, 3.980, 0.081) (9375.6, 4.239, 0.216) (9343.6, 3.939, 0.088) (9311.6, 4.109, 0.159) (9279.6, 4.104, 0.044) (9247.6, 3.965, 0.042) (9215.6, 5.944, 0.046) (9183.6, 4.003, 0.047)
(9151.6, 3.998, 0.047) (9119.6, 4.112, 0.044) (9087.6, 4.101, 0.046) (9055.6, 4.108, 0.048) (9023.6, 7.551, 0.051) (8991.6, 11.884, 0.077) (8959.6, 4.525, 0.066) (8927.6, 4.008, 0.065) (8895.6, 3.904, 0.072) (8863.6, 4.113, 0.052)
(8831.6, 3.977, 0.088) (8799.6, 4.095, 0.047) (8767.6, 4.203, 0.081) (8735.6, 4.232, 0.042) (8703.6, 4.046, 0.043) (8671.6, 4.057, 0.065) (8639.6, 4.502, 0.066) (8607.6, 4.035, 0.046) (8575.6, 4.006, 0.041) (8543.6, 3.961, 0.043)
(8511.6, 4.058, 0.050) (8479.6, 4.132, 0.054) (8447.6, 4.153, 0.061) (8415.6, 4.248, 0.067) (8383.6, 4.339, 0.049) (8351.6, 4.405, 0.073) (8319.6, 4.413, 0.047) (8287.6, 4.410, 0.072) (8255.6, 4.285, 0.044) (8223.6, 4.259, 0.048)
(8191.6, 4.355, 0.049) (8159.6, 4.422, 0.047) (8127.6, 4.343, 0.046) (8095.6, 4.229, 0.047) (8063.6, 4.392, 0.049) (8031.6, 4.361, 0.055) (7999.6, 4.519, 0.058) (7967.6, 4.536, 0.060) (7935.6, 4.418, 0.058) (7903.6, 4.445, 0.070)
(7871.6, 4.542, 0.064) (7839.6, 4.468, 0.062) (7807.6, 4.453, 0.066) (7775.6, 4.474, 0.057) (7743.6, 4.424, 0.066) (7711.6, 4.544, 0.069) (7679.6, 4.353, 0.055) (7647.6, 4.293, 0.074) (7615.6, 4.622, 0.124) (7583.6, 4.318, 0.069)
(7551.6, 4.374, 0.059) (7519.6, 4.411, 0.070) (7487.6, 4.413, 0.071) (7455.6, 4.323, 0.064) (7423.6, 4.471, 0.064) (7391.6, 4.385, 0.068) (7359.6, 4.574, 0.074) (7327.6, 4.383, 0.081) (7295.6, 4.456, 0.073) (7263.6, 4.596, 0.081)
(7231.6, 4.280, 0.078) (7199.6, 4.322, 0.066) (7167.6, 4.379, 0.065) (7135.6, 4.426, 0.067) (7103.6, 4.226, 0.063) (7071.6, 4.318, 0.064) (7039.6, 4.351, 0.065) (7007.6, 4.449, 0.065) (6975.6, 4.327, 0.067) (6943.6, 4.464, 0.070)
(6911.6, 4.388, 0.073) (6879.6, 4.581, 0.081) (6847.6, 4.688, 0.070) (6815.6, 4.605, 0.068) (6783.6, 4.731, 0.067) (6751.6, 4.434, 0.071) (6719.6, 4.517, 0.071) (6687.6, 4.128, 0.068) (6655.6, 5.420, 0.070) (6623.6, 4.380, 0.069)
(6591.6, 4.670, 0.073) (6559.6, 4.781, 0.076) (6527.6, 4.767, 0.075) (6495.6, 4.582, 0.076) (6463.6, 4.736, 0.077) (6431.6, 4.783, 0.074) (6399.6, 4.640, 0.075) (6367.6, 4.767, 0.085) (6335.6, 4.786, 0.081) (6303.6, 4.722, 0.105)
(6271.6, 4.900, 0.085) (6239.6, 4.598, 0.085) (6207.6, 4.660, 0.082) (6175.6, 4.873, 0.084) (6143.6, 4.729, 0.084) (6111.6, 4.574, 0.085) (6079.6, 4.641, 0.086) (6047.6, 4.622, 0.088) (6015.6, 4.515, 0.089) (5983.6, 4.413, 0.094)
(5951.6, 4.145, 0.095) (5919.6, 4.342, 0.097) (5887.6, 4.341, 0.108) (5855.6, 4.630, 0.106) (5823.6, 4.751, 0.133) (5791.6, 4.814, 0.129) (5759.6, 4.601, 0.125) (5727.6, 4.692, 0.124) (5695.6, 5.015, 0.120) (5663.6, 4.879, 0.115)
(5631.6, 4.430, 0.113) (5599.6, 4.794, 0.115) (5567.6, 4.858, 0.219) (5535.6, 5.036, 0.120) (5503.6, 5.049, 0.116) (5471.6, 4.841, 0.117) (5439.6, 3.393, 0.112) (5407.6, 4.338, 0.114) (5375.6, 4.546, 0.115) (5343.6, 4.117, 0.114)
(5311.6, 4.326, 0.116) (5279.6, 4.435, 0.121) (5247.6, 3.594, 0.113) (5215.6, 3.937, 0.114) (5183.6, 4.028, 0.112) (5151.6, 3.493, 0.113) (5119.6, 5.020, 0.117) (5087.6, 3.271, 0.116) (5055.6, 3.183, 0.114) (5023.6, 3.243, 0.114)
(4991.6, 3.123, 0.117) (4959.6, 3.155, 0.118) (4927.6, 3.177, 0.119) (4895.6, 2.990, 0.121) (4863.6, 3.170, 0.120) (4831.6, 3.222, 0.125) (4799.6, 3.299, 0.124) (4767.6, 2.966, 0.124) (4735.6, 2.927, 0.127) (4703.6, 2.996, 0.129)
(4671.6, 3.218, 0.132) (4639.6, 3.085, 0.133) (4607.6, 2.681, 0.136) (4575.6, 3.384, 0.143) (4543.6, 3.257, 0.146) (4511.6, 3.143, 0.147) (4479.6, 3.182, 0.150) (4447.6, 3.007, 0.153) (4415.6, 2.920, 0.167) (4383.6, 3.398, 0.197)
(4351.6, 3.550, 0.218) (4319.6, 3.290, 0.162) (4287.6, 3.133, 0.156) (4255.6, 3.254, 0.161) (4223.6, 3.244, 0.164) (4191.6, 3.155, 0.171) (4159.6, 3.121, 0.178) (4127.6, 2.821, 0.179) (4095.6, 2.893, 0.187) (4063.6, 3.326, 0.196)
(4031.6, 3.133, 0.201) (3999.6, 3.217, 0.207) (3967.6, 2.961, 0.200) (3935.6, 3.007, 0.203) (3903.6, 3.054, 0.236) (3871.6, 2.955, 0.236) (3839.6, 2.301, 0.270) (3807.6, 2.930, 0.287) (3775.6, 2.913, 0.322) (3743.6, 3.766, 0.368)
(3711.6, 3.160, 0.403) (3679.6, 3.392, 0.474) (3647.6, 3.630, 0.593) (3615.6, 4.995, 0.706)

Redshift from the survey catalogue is 0.37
